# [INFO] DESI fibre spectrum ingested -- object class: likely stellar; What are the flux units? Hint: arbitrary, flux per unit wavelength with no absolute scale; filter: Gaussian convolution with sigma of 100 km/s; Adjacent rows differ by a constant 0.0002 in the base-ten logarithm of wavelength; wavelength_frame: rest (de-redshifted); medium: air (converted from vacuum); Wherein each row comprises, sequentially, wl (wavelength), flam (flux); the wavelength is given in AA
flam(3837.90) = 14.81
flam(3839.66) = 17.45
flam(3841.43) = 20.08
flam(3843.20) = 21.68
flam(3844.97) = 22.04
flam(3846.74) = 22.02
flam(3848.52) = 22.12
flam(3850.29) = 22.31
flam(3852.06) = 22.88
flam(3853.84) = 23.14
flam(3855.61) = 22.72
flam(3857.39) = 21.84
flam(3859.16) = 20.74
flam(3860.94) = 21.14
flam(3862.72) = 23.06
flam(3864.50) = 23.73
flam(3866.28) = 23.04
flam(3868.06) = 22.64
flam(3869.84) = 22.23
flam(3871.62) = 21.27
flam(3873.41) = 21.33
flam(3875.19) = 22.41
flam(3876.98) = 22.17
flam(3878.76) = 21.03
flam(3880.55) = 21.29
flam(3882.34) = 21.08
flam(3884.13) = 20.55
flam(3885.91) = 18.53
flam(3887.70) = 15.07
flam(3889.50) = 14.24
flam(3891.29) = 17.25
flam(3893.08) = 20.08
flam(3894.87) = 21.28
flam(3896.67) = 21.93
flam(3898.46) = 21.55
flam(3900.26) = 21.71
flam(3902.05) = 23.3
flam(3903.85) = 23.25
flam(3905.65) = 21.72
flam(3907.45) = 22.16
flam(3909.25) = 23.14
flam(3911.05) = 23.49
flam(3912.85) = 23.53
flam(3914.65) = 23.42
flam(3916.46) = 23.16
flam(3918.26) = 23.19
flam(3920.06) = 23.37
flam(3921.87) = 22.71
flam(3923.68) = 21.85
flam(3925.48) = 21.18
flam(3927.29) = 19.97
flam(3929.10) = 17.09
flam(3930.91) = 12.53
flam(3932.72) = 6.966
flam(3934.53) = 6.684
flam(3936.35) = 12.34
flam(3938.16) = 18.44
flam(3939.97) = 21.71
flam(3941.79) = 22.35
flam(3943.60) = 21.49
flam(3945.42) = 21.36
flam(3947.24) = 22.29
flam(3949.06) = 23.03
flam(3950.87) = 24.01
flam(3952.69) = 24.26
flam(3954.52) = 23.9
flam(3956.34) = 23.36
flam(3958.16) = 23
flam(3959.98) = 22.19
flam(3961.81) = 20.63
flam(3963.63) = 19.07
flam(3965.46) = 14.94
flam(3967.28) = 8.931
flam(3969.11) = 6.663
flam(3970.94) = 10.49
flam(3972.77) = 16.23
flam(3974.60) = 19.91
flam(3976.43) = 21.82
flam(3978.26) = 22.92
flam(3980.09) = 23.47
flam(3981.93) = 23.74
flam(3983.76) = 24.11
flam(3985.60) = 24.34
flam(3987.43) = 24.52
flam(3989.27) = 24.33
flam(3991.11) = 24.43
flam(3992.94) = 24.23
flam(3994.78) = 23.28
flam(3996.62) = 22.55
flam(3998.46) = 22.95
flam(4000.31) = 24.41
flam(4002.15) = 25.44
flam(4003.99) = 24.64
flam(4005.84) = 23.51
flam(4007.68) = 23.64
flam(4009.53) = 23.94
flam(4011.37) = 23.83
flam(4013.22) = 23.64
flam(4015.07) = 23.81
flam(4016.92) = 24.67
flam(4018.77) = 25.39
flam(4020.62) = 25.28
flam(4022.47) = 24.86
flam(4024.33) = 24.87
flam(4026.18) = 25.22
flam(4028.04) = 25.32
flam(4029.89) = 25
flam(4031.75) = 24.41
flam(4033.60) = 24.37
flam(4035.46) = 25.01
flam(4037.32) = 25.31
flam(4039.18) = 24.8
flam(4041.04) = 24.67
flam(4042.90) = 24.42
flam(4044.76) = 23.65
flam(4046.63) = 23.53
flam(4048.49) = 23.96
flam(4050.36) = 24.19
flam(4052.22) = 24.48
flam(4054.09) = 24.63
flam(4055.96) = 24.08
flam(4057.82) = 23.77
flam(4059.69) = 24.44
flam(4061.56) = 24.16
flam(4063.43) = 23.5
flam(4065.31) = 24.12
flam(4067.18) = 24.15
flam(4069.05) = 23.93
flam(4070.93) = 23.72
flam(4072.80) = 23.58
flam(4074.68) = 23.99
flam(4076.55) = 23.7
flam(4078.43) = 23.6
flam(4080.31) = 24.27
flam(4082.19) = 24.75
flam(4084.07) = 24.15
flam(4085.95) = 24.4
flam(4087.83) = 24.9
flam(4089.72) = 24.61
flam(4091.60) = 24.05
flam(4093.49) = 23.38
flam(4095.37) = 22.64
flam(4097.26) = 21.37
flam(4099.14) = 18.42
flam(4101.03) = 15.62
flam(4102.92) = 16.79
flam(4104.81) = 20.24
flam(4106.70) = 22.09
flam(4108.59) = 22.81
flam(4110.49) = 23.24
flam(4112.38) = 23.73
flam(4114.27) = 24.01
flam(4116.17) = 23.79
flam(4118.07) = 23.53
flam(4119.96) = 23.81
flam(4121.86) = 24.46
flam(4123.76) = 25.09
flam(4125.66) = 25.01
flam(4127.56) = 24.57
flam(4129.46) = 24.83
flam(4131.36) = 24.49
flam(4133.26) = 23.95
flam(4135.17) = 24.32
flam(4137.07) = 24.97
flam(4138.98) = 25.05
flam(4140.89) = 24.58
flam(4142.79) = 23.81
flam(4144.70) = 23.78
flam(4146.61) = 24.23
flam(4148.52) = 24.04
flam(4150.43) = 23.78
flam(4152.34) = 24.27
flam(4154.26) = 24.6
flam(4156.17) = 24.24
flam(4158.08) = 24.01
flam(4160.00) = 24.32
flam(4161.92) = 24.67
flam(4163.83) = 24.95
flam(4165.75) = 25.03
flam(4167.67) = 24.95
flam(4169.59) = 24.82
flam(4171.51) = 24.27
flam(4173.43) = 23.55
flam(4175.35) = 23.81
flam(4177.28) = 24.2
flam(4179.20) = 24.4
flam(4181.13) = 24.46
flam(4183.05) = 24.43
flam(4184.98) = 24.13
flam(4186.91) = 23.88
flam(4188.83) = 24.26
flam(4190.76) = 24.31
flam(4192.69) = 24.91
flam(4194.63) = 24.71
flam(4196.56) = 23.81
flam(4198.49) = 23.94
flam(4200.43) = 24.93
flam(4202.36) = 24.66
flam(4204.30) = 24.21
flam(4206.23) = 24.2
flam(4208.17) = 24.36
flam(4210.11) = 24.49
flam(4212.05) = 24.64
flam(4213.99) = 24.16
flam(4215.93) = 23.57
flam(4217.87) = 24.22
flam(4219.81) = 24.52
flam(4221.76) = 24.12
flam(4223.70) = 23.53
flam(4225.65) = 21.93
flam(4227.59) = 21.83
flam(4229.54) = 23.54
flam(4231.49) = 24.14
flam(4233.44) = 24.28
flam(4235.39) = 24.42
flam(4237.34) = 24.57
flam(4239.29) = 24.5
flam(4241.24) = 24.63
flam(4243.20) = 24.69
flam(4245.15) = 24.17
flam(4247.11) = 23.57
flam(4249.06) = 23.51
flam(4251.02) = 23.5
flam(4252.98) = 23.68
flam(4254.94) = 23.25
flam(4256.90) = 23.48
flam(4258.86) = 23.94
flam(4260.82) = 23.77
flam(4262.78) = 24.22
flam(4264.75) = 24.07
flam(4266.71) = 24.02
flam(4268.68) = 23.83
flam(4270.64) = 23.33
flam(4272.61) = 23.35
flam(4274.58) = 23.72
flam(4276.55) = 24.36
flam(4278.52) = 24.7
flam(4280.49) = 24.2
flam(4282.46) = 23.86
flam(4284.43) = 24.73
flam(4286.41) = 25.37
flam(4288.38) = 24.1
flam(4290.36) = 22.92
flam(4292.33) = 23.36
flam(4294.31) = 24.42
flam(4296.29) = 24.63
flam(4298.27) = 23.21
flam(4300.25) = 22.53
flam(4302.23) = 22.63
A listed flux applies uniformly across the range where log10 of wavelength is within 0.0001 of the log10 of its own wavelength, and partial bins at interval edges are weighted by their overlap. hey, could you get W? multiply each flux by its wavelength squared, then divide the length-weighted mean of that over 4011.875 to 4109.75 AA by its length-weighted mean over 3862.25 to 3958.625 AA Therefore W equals 1.23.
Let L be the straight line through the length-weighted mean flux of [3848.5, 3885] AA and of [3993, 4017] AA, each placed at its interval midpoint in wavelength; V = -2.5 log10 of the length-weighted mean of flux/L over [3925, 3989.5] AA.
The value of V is 0.21 mag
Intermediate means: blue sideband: 22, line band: 19.2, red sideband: 23.9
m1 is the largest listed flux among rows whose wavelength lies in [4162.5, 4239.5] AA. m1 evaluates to 25.03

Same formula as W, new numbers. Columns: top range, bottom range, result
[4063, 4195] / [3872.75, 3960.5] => 1.28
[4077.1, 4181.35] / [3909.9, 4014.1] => 1.23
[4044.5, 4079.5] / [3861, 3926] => 1.21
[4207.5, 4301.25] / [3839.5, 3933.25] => 1.36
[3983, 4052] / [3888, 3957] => 1.25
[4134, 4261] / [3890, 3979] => 1.39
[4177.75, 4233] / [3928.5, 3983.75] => 1.46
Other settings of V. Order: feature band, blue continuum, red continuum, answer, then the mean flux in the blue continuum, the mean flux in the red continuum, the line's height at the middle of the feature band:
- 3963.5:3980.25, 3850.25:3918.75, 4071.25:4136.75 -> 0.36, 21.6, 23.2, 22.2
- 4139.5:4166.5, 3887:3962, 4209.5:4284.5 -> -0.06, 20.5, 23.9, 22.9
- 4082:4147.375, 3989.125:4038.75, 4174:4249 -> 0.04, 24.4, 24.1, 24.3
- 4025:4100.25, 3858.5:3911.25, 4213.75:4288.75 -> -0.07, 21.2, 23.9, 22.5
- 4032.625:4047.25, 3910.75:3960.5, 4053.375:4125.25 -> -0.10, 20.4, 23.2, 22.3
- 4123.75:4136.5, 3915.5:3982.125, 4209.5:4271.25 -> -0.12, 19.2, 23.9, 22.1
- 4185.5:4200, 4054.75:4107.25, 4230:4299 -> -0.03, 23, 24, 23.6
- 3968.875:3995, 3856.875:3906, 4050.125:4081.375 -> 0.07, 21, 24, 22.7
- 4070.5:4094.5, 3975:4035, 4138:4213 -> 0.01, 24.1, 24.3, 24.2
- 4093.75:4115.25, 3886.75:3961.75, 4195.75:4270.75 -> 0.07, 20.5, 24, 22.5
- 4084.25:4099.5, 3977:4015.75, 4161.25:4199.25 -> 0.04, 23.9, 24.4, 24.1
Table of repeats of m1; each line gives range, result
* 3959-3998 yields 24.52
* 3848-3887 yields 23.73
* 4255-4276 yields 24.22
